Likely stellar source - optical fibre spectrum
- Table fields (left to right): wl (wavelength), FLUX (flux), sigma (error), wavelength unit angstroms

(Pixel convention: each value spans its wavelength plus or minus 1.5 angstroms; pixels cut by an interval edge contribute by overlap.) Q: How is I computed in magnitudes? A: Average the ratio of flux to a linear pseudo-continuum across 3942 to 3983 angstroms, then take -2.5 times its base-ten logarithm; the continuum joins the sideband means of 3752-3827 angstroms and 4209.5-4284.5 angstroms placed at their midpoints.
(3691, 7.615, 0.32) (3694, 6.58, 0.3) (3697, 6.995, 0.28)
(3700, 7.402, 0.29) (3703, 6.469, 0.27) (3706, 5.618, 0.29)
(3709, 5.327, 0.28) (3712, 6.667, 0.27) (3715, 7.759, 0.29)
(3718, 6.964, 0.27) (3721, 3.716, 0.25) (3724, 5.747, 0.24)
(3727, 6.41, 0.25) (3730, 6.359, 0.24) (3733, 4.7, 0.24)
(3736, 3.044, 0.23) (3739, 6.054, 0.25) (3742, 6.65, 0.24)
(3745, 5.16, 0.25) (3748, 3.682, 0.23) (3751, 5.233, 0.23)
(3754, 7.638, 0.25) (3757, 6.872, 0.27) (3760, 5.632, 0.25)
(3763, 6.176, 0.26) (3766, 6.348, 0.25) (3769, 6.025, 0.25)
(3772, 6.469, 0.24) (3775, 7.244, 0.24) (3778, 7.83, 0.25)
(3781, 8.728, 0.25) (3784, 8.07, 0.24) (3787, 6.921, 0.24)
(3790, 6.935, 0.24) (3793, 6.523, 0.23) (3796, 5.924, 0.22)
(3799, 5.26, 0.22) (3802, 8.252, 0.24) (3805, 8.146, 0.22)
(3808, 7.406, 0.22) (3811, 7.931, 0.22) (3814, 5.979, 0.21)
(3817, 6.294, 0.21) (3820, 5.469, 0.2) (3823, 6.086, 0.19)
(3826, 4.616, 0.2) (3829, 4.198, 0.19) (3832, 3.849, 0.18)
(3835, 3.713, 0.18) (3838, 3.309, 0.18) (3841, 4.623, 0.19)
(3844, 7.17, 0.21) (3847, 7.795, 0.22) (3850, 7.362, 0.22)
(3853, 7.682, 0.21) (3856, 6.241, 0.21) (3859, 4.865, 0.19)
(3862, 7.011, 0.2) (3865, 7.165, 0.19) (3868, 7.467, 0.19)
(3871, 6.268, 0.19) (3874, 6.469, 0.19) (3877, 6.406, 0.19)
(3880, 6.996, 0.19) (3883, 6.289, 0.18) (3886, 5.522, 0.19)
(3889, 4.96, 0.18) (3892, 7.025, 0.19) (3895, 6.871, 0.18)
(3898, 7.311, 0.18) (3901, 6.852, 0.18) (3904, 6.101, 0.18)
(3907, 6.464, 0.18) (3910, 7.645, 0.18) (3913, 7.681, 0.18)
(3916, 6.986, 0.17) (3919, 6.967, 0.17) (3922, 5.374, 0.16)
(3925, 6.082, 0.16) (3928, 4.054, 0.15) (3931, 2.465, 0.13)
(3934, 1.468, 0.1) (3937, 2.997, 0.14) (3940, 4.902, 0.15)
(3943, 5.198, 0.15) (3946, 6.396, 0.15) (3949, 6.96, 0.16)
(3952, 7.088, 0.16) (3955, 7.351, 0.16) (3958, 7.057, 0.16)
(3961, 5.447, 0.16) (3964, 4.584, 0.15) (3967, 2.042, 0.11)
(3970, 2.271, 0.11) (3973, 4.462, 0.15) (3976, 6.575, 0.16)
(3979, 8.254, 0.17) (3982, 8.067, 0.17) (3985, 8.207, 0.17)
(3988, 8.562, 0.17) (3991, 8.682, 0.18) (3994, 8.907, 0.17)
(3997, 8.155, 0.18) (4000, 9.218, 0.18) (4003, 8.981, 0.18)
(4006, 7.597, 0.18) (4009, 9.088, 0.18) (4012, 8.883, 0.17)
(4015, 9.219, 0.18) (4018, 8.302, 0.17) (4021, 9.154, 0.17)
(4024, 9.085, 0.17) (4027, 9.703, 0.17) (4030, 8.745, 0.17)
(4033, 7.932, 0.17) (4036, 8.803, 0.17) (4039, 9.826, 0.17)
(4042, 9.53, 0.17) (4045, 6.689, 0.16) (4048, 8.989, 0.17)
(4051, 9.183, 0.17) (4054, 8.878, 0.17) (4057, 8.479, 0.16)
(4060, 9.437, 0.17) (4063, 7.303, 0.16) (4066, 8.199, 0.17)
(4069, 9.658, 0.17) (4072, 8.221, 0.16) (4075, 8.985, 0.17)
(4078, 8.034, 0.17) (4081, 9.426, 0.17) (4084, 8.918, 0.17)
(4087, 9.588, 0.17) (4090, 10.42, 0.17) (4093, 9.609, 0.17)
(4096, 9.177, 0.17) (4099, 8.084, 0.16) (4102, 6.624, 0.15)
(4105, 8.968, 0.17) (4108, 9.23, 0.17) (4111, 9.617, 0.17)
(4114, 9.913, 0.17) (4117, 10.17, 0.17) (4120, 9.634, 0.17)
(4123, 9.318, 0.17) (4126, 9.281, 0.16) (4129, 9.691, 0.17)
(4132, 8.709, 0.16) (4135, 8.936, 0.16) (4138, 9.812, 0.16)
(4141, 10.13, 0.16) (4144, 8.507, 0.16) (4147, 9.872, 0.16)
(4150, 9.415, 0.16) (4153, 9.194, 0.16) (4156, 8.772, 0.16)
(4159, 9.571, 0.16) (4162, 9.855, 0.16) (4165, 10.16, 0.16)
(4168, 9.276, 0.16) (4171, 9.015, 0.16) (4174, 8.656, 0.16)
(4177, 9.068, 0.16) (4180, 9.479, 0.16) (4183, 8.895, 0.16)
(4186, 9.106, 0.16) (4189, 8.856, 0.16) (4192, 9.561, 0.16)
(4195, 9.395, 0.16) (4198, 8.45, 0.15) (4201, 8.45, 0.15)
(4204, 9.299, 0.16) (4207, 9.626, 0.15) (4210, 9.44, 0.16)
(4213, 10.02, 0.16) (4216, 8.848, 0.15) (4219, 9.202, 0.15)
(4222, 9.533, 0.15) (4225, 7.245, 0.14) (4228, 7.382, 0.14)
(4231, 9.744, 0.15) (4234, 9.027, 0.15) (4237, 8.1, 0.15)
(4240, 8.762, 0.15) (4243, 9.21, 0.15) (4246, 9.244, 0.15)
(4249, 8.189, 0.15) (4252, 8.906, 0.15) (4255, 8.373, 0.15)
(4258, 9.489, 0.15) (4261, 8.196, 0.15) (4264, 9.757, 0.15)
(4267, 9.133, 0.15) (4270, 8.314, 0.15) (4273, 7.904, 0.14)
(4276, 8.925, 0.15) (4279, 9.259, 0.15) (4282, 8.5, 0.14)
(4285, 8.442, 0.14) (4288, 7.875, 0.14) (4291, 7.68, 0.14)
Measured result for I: 0.28 mag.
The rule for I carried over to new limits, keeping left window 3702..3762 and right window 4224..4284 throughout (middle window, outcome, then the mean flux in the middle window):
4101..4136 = -0.162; 9.21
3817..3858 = 0.148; 5.57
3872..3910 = 0.031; 6.48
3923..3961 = 0.321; 5.18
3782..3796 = -0.156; 7.04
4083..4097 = -0.226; 9.58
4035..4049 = -0.167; 8.76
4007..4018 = -0.207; 8.89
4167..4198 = -0.100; 9.1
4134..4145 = -0.168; 9.4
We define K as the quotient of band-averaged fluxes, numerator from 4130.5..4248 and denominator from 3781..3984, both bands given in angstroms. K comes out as 1.51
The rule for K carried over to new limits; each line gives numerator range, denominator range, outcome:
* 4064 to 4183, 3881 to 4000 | 1.49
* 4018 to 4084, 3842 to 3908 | 1.32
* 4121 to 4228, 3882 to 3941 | 1.61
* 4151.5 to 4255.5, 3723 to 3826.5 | 1.42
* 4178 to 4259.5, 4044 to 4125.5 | 1.00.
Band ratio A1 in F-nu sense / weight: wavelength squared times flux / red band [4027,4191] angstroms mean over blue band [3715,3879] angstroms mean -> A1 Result 1.71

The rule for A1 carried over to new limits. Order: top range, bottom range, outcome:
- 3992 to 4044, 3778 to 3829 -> 1.47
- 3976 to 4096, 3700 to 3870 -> 1.61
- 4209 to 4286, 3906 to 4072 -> 1.37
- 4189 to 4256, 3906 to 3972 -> 1.93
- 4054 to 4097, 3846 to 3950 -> 1.61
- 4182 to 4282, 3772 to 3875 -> 1.69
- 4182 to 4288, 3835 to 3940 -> 1.75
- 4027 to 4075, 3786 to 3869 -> 1.57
